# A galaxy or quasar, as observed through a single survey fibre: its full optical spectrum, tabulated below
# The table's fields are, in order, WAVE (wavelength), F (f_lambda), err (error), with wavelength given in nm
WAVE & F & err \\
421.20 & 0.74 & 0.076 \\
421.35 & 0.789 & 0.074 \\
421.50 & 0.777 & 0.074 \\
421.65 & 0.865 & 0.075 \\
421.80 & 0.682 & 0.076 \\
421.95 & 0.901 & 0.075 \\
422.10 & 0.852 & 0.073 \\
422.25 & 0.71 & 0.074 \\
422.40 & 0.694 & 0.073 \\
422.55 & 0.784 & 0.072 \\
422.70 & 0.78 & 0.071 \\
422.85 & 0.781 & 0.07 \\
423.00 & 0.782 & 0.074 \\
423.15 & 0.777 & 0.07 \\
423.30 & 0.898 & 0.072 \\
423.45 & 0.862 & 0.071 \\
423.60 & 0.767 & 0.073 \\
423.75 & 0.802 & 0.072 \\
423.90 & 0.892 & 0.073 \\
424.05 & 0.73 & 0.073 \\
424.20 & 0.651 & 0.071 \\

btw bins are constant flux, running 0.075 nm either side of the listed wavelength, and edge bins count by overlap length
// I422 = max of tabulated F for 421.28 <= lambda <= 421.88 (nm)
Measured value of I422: 0.865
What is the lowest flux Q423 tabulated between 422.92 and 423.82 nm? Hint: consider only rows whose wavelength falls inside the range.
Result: 0.767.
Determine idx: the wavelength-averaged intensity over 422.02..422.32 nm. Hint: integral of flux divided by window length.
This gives 0.784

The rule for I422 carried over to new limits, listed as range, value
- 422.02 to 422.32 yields 0.852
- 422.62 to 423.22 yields 0.782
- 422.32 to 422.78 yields 0.784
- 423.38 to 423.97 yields 0.892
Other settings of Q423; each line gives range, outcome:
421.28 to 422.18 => 0.682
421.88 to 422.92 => 0.694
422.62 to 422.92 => 0.78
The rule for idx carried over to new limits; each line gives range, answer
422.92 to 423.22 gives 0.78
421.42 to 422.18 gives 0.815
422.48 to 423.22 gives 0.781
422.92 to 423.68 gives 0.817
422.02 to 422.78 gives 0.765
